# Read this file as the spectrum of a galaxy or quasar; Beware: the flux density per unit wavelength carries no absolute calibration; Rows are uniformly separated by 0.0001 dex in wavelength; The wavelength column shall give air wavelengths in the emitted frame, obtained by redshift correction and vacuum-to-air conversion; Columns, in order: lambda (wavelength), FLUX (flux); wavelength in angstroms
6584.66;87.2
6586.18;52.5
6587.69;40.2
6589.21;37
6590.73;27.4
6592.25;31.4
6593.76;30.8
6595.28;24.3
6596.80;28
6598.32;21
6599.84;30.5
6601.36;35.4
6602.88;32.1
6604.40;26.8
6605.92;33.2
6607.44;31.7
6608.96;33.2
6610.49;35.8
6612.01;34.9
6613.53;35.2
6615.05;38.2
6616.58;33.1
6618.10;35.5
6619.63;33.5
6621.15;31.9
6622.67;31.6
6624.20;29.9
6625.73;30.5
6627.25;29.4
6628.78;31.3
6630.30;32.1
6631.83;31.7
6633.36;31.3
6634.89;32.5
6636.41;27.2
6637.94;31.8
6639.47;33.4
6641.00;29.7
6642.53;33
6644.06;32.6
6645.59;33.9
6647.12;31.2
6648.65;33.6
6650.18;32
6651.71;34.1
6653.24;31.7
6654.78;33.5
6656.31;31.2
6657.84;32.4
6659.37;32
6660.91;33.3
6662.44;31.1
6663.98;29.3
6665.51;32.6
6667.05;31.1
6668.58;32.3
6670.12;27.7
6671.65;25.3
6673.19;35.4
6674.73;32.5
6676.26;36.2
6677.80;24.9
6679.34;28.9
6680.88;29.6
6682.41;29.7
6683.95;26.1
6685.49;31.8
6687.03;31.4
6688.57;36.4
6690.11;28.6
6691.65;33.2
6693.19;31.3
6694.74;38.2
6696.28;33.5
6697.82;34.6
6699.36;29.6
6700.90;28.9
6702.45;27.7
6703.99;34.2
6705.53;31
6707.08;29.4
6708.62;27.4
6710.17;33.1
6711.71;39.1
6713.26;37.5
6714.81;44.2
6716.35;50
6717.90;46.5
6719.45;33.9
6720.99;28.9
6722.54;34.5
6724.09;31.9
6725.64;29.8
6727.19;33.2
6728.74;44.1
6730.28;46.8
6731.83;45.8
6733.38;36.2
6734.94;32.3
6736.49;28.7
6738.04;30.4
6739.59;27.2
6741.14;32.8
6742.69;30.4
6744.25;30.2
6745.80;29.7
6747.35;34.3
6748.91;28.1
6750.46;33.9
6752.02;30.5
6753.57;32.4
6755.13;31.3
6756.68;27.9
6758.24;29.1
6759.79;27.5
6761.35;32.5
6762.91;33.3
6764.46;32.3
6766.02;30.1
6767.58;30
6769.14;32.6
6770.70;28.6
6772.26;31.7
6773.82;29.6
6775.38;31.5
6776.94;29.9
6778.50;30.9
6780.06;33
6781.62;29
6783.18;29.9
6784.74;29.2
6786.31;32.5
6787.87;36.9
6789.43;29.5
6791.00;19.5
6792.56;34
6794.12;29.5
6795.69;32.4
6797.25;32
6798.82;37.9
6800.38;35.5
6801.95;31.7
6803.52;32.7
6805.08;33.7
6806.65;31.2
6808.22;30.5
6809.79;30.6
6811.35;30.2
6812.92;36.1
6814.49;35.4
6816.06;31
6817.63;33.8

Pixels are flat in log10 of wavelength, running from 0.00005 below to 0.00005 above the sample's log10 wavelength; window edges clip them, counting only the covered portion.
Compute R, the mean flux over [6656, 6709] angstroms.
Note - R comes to 31.1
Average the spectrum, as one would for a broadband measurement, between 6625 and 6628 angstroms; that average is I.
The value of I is 30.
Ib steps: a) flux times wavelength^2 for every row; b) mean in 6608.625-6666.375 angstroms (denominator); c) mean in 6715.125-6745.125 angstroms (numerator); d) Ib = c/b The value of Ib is 1.13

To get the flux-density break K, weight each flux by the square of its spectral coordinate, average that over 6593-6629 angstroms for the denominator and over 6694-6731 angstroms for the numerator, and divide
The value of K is 1.2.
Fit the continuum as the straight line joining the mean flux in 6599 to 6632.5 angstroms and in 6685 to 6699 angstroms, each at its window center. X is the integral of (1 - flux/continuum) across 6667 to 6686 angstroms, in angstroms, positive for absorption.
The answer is 1.7 angstroms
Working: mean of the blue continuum 32.6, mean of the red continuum 33.1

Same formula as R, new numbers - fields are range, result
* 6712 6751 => 35.3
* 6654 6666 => 31.9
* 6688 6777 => 33.1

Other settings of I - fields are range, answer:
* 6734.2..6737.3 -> 30.5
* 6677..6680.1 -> 26.9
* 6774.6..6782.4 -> 30.9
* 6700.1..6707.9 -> 30.2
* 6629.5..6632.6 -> 31.9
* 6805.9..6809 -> 30.8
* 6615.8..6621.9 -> 33.5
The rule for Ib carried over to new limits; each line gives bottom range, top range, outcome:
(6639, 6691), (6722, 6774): 1.06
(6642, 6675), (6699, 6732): 1.14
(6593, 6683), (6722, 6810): 1.05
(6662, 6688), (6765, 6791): 1.04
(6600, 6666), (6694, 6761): 1.07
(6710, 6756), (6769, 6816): 0.92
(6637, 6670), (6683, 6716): 1.04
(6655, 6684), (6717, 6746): 1.14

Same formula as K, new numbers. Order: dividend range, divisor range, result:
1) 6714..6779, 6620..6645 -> 1.10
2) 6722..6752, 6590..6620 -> 1.11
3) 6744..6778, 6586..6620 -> 0.98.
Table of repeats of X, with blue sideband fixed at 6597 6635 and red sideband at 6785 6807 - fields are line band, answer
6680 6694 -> 0.5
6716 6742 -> -3.1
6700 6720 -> -2.2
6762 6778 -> 0.5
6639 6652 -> -0.2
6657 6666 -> 0.1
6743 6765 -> 0.8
